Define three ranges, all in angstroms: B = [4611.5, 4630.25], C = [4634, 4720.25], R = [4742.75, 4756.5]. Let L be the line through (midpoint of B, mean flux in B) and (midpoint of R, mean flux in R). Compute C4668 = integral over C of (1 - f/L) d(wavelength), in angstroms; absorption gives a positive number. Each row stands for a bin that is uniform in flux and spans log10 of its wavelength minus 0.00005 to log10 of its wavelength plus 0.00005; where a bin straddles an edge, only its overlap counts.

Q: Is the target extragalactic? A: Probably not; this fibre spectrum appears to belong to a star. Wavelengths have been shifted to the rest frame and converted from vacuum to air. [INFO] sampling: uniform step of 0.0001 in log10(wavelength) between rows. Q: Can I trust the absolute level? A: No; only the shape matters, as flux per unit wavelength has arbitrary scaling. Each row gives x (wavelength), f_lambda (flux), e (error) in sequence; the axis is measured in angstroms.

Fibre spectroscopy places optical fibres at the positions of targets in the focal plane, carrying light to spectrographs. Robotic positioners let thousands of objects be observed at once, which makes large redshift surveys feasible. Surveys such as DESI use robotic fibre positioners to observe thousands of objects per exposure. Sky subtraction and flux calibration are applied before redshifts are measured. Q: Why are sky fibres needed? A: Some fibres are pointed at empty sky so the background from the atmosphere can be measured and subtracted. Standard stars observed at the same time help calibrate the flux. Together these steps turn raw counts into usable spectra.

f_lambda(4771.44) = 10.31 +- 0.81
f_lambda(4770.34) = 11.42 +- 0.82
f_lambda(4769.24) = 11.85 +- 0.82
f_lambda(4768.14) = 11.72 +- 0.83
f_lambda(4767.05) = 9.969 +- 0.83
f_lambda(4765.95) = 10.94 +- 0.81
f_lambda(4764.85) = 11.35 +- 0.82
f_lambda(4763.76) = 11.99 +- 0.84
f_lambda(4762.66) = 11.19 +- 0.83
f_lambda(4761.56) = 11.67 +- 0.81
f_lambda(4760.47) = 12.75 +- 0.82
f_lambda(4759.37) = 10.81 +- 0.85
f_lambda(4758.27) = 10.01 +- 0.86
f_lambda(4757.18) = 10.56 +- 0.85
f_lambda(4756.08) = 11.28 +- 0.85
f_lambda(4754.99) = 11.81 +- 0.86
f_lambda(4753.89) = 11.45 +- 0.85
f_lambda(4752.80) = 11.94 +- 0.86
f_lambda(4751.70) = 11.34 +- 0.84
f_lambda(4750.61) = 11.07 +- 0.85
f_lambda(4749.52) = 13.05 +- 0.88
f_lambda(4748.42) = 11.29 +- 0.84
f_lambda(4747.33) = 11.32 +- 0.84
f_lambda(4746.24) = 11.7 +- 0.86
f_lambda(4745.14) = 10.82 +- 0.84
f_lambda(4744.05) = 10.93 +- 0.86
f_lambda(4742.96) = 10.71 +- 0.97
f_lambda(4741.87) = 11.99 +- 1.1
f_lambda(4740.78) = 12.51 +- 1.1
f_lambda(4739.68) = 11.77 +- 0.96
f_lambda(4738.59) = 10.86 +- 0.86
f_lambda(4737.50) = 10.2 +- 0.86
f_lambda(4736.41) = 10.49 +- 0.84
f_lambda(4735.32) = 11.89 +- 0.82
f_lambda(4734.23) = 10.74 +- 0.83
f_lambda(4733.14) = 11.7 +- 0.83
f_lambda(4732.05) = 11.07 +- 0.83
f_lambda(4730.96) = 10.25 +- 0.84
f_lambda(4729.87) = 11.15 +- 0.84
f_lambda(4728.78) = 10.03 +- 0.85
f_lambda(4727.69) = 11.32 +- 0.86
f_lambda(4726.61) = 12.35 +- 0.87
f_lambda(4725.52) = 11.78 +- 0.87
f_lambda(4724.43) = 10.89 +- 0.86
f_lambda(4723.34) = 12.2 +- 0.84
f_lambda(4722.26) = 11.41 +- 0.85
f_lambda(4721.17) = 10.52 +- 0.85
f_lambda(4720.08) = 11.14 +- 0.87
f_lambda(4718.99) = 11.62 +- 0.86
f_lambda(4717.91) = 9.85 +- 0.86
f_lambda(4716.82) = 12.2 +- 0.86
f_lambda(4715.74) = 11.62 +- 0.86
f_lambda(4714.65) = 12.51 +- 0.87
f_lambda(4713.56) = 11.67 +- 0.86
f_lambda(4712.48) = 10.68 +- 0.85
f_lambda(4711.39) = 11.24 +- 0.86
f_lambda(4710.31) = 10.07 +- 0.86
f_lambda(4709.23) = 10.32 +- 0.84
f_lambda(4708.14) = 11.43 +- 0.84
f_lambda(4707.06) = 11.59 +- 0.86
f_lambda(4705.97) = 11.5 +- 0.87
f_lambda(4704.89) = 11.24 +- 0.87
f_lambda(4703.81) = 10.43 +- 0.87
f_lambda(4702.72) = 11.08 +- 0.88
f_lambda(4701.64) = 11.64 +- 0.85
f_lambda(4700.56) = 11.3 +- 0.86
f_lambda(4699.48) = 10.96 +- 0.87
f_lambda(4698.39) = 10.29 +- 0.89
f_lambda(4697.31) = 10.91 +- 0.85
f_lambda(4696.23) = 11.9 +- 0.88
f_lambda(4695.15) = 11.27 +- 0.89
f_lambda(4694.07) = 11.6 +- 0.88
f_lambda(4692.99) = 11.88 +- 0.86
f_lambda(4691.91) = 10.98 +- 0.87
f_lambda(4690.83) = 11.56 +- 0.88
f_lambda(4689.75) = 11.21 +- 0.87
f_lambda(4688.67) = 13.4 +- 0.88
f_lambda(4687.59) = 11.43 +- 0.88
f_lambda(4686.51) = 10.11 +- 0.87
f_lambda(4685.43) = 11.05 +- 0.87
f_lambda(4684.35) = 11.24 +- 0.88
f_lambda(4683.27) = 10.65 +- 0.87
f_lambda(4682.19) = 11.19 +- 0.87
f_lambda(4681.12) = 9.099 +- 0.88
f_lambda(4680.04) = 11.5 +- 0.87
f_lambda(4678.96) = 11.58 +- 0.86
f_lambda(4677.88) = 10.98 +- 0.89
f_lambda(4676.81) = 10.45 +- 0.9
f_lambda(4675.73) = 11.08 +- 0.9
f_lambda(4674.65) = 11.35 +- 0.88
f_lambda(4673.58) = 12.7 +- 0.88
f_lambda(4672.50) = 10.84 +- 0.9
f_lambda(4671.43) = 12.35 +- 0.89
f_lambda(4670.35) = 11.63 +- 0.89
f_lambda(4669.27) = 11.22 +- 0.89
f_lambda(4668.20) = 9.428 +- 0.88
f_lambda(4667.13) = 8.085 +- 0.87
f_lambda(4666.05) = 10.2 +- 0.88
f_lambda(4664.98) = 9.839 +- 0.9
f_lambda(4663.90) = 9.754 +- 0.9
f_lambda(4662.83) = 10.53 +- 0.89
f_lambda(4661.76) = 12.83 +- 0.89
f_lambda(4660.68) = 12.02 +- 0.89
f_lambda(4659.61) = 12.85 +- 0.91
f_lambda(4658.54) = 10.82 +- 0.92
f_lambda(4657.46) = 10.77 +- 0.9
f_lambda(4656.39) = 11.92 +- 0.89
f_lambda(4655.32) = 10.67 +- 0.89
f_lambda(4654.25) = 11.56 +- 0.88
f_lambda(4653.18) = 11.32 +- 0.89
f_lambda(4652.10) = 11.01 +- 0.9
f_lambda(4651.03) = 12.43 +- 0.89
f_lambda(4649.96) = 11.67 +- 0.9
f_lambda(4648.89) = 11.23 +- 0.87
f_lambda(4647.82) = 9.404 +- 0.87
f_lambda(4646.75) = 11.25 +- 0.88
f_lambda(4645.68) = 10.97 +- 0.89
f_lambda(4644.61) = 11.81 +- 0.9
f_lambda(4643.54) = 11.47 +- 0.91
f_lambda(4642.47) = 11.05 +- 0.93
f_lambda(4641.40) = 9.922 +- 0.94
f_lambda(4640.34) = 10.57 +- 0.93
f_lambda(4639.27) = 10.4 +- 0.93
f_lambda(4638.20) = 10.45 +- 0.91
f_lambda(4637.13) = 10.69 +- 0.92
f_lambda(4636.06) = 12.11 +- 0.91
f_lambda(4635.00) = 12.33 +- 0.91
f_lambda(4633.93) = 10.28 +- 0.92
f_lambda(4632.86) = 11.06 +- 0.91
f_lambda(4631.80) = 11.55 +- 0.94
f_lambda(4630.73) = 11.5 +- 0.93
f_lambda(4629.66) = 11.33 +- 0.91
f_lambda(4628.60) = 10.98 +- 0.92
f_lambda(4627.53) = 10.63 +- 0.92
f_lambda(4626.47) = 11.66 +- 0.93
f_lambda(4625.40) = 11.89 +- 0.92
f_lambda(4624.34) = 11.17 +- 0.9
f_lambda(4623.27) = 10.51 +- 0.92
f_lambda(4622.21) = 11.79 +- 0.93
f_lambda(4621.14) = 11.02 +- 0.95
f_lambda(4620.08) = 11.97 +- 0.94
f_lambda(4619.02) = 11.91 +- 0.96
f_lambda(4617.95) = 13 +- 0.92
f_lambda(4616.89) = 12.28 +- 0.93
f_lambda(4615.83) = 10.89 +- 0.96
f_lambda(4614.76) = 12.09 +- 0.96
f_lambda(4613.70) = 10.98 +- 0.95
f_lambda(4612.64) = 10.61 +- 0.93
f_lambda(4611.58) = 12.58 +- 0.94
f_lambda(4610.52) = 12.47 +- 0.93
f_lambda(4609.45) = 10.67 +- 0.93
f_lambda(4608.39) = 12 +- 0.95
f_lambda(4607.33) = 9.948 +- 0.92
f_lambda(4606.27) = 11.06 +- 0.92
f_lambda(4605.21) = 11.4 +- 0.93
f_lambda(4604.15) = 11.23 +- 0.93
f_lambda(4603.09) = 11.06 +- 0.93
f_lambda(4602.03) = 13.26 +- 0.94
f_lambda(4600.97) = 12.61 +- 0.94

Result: 2.6 angstroms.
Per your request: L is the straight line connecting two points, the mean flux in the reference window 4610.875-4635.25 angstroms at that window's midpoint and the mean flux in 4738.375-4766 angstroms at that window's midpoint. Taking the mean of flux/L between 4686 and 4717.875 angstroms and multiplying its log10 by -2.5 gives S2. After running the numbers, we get 0.02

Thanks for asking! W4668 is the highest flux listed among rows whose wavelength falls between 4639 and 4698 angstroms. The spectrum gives 13.4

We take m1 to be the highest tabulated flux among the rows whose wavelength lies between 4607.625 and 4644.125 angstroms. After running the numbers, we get 13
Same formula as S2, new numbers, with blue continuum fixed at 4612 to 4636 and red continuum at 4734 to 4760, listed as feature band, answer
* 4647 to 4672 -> 0.036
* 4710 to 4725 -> 0.004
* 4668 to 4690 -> 0.018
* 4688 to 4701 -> -0.008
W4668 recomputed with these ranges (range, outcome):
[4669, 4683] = 12.7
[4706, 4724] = 12.51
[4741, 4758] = 13.05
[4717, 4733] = 12.35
